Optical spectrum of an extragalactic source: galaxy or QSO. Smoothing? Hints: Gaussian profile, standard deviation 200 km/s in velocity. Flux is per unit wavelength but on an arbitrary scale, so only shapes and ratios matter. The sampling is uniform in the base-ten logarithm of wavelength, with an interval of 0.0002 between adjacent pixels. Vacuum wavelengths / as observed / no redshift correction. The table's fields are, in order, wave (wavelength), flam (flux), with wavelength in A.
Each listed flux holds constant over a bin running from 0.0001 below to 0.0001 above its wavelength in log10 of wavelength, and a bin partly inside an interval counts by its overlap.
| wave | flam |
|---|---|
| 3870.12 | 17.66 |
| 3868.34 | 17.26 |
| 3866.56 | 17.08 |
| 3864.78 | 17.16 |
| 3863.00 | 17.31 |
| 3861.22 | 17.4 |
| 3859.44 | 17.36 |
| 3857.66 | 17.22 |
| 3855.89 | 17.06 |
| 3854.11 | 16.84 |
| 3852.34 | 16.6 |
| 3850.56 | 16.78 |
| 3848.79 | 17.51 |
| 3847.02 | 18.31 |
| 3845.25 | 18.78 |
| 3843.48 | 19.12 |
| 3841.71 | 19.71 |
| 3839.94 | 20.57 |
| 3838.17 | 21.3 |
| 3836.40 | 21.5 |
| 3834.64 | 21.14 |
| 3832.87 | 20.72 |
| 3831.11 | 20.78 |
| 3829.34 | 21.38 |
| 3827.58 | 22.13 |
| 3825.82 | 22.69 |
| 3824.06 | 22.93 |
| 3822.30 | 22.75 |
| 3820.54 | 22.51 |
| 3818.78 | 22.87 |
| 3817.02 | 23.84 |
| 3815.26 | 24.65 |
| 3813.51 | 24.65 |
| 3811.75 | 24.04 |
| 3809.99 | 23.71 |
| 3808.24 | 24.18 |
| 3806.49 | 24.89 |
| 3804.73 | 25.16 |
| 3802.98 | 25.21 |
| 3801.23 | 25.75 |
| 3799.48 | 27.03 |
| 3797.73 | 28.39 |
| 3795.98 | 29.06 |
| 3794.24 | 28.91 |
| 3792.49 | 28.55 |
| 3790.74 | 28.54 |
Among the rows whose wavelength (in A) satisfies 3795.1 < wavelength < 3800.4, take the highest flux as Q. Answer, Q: 29.06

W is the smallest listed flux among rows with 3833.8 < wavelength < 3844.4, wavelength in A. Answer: 19.12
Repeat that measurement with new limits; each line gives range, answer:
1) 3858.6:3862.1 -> 17.36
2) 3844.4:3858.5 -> 16.6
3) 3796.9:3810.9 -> 23.71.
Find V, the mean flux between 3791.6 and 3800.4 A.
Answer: 28.4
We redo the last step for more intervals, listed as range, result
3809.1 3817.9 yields 24.2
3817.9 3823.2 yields 22.7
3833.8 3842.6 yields 20.8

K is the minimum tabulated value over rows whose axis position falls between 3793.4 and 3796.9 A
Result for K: 28.91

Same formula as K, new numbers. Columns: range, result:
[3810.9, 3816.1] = 24.04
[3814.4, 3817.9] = 23.84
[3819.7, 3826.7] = 22.51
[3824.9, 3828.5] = 22.13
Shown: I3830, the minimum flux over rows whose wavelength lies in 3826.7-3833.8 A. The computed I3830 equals 20.72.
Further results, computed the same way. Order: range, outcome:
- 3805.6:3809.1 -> 24.18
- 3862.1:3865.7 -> 17.16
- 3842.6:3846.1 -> 18.78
